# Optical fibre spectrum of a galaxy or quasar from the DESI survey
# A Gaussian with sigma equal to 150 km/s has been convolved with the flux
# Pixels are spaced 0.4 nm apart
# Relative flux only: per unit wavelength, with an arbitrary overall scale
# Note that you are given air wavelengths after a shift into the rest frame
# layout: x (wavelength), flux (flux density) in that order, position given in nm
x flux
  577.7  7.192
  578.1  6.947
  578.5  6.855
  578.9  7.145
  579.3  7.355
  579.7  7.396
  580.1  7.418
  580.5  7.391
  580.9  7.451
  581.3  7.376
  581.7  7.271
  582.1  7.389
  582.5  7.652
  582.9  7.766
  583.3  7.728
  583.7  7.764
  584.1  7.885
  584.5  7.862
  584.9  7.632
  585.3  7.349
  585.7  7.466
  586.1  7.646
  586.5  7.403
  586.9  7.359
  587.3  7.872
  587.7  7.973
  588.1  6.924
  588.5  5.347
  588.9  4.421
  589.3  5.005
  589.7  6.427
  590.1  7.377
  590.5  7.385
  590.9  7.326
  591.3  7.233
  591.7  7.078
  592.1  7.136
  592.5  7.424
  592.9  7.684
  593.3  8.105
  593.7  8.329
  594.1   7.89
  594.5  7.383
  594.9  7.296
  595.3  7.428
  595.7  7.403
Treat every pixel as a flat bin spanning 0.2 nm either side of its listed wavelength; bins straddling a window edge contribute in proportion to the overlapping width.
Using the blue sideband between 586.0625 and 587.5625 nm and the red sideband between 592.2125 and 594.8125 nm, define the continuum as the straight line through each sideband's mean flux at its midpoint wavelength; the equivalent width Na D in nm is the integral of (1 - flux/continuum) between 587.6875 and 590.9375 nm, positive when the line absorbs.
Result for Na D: 0.56 nm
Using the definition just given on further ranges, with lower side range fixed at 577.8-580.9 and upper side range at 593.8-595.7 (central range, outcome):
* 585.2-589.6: 0.363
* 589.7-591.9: 0.075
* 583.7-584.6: -0.065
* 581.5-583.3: -0.062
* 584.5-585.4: -0.031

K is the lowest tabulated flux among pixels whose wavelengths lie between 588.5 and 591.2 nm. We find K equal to 4.421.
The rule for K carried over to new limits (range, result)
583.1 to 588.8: 5.347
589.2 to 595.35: 5.005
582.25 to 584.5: 7.652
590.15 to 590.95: 7.326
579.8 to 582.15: 7.271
